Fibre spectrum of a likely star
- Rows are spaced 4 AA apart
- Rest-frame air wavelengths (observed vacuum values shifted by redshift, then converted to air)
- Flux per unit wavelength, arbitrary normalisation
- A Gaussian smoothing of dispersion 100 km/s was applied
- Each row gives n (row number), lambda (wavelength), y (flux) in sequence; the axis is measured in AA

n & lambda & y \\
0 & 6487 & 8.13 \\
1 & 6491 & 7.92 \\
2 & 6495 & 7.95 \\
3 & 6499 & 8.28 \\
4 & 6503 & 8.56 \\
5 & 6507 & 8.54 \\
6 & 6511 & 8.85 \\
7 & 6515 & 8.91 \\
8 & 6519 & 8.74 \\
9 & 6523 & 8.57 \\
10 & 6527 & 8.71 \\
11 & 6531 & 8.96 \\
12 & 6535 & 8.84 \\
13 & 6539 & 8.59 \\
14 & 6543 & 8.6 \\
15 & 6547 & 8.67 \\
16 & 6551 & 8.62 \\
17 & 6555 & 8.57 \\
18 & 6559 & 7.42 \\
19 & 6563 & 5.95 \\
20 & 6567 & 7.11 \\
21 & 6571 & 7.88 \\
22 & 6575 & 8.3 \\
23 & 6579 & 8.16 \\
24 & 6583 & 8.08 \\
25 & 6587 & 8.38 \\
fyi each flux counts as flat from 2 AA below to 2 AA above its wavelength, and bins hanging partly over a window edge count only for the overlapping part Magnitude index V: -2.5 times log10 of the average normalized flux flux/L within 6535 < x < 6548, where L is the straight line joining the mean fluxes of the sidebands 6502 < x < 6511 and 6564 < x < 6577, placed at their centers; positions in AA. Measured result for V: -0.075 mag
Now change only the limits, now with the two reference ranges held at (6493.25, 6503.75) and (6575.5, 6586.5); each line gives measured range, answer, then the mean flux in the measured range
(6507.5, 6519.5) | -0.07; 8.81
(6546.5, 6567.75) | 0.07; 7.69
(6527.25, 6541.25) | -0.07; 8.78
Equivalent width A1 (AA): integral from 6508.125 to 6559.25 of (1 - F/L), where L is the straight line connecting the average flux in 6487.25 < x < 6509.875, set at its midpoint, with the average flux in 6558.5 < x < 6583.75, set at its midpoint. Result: -4.8 AA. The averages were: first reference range 8.26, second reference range 7.54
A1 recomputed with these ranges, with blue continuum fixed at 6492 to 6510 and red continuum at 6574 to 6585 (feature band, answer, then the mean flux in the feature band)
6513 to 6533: -1.18 AA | 8.78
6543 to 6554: -0.53 AA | 8.63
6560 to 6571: 1.80 AA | 6.86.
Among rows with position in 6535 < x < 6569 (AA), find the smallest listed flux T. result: 5.95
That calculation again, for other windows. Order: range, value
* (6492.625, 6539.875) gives 7.95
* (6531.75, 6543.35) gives 8.59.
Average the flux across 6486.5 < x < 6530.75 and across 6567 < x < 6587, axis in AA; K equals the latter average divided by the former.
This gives 0.95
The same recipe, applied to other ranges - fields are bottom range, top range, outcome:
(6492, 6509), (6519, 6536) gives 1.05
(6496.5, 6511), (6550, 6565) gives 0.89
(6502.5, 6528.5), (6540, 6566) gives 0.91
